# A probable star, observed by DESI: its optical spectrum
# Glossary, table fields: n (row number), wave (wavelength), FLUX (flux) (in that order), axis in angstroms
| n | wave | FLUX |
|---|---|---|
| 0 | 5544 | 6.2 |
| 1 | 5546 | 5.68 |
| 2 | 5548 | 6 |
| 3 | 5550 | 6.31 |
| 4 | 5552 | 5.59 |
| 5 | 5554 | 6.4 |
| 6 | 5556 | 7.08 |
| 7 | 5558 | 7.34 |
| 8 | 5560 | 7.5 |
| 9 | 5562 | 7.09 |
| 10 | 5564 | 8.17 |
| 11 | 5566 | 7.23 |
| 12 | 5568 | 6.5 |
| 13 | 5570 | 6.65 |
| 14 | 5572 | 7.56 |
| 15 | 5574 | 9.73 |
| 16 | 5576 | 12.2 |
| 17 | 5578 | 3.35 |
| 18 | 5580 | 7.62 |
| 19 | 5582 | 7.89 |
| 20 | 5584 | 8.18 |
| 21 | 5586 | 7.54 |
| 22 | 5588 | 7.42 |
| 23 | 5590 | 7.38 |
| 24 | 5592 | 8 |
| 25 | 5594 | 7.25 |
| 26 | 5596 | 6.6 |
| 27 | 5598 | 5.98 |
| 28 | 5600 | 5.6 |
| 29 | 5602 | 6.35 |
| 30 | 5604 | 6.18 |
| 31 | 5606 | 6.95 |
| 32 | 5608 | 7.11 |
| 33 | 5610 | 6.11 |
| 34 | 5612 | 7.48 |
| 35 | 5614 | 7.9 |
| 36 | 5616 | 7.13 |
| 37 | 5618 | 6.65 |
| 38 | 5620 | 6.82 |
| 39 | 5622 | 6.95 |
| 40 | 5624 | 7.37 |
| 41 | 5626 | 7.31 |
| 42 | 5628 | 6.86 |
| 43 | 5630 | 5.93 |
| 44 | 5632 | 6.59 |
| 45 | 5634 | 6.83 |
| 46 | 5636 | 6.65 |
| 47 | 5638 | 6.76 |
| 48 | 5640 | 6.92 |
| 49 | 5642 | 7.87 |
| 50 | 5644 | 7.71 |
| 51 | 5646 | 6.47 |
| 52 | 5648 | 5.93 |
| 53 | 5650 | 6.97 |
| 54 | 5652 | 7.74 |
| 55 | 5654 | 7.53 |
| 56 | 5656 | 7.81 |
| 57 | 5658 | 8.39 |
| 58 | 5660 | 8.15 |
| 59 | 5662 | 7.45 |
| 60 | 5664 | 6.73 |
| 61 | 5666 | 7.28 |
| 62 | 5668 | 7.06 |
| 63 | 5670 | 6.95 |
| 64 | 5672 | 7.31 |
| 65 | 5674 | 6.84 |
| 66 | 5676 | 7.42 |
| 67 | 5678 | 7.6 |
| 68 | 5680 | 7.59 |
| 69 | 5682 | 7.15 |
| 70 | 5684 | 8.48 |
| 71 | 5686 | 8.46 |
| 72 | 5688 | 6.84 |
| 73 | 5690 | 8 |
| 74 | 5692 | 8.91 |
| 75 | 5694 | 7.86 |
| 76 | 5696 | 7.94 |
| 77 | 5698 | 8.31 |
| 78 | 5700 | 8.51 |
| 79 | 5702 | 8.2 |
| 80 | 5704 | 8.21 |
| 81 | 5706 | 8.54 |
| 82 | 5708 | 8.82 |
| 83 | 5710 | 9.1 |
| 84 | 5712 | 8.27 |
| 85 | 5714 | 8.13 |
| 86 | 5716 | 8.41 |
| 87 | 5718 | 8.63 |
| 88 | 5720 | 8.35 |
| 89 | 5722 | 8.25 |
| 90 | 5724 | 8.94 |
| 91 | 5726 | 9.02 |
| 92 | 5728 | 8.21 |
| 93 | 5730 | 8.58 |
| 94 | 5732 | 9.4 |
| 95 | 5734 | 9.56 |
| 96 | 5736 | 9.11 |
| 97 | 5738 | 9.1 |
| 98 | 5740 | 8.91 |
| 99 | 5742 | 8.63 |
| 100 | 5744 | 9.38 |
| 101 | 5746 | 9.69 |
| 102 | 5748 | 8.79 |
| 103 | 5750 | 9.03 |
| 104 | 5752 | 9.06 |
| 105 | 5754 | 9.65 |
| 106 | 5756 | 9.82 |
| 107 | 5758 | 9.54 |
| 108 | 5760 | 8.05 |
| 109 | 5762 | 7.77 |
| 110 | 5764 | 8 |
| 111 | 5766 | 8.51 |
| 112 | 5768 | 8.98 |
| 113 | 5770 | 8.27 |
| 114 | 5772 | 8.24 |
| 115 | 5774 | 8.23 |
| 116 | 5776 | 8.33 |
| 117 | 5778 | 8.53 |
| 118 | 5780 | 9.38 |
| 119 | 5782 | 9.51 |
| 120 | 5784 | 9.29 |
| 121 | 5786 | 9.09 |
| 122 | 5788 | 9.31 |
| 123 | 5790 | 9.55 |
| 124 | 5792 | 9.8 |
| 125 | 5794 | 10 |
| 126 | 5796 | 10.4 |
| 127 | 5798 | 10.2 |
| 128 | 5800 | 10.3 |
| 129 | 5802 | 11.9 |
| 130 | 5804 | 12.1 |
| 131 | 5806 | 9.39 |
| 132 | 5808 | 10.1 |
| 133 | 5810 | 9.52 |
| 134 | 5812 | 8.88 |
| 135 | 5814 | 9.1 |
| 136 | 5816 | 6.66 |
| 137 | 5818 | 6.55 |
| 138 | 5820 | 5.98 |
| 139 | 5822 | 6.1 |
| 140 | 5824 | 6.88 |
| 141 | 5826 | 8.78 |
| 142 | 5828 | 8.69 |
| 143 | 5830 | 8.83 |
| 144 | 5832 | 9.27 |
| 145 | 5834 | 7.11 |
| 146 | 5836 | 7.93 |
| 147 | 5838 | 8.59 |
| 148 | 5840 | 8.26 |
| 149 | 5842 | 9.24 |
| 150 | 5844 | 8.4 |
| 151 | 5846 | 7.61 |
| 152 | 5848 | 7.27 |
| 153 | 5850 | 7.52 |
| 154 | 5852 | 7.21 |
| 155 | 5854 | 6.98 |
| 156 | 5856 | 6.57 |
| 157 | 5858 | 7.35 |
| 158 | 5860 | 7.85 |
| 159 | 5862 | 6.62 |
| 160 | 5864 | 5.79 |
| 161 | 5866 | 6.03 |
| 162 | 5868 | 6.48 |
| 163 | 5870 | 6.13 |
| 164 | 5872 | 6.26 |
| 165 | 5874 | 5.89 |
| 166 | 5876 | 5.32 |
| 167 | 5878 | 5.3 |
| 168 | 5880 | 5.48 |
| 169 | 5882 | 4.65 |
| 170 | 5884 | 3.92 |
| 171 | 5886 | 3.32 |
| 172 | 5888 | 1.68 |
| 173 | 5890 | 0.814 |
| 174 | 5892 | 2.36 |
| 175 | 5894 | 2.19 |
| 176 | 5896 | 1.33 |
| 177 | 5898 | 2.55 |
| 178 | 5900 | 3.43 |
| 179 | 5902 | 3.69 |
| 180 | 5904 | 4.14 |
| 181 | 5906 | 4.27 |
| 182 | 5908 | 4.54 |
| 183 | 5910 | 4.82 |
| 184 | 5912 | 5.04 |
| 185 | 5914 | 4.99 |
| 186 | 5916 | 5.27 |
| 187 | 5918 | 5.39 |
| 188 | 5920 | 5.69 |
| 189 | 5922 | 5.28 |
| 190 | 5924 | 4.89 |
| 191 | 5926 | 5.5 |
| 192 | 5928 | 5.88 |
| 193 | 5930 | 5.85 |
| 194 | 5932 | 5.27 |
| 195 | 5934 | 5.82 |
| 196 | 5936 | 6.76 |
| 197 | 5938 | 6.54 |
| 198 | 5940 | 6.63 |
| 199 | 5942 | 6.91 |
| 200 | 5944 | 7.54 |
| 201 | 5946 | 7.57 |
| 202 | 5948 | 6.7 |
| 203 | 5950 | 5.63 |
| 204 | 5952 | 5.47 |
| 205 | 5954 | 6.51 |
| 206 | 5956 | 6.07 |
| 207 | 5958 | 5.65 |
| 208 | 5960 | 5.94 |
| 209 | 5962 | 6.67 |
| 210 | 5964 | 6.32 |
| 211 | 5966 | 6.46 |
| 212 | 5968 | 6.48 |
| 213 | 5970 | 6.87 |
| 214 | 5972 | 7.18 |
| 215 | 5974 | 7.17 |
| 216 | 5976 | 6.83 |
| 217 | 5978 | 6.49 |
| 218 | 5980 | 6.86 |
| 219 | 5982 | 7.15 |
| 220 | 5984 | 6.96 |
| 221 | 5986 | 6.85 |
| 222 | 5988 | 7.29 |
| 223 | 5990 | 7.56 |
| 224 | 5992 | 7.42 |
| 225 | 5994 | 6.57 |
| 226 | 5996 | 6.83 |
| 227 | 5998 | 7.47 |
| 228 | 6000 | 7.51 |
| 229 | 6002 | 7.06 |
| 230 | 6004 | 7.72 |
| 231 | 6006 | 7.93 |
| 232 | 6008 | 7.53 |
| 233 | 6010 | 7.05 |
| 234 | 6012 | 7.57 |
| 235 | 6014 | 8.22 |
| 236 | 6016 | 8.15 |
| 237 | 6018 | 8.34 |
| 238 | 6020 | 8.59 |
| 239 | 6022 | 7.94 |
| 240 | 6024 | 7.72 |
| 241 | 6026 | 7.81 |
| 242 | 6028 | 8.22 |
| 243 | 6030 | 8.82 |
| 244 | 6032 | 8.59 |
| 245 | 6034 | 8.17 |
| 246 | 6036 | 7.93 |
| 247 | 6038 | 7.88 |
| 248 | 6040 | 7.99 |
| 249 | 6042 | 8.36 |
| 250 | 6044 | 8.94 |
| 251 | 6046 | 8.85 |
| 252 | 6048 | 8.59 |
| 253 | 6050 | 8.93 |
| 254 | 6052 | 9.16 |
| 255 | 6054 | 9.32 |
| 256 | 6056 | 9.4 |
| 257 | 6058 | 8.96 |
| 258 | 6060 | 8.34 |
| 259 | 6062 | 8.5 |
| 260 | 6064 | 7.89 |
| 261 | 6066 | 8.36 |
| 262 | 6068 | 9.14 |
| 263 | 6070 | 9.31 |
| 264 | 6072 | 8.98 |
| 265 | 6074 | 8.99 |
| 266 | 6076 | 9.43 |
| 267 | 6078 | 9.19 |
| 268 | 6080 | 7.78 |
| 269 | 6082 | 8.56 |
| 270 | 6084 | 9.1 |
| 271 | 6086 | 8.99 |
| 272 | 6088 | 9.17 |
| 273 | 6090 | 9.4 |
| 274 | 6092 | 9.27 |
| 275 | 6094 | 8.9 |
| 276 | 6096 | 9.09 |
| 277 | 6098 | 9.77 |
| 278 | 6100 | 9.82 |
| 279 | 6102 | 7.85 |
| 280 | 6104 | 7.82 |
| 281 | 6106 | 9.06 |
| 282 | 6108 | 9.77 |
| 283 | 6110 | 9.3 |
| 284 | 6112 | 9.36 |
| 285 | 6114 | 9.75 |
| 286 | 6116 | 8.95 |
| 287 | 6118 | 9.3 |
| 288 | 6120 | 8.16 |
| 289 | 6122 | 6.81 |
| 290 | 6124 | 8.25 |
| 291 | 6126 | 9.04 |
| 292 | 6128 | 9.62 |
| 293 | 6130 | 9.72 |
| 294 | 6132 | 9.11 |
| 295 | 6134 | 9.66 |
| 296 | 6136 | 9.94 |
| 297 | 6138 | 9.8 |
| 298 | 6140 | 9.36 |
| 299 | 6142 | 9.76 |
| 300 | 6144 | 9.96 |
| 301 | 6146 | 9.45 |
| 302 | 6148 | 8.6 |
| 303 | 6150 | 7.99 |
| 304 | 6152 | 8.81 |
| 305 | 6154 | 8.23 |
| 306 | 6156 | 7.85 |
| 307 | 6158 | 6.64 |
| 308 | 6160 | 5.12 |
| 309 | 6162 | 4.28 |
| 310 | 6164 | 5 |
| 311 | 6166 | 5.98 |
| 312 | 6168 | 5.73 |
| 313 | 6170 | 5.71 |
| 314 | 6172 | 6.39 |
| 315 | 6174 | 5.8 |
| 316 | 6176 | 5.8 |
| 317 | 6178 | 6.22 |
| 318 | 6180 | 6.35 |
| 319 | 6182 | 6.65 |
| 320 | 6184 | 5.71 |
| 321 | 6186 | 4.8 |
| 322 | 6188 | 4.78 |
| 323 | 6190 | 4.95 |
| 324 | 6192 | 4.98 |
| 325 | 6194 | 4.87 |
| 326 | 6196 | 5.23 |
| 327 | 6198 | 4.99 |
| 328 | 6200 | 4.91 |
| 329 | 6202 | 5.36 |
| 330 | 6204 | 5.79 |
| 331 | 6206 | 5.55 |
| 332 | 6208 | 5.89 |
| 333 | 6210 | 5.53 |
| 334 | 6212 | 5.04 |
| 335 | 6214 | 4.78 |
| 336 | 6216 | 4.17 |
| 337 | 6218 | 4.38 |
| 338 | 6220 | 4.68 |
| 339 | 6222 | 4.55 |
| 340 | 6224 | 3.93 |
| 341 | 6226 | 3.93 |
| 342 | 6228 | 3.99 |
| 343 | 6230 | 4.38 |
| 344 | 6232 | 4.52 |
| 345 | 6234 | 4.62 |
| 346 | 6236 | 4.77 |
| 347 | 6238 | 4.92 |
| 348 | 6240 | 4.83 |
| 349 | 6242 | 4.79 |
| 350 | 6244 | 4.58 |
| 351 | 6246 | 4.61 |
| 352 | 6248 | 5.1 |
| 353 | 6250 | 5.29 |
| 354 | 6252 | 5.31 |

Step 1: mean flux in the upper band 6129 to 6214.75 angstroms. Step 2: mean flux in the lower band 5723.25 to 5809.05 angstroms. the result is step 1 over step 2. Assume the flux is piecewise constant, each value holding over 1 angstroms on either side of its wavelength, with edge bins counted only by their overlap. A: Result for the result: 0.72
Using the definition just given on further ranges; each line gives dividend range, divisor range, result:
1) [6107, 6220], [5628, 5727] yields 0.91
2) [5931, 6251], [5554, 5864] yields 0.90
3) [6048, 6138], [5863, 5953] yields 1.80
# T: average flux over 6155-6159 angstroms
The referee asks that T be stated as 7.24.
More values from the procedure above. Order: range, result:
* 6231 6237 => 4.64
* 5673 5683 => 7.32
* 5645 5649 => 6.2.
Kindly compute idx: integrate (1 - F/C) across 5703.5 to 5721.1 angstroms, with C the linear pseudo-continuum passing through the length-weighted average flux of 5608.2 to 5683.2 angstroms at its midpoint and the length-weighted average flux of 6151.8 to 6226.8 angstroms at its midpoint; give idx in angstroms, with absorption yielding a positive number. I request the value -4.0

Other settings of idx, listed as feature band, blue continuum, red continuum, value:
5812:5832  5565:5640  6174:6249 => -4.2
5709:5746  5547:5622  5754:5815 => -0.4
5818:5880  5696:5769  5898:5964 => -2.3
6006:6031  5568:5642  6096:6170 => 0.4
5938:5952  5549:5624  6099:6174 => 2.0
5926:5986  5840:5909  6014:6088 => 2.9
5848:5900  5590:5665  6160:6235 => 9.9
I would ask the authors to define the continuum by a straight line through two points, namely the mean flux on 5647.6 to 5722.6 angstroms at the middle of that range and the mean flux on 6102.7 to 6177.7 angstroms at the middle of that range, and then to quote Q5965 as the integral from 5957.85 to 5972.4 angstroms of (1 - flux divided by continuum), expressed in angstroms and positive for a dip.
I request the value 2.79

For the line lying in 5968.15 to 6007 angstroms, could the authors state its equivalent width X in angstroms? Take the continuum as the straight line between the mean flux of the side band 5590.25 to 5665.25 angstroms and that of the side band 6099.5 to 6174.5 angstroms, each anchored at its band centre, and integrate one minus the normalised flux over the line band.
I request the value 3.60 angstroms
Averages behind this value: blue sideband 7.01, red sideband 8.21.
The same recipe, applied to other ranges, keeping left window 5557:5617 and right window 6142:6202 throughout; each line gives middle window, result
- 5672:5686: -0.89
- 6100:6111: -4.18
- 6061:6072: -3.71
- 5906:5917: 3.04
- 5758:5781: -4.86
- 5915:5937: 3.65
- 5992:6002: -0.80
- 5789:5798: -3.95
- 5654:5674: -0.81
